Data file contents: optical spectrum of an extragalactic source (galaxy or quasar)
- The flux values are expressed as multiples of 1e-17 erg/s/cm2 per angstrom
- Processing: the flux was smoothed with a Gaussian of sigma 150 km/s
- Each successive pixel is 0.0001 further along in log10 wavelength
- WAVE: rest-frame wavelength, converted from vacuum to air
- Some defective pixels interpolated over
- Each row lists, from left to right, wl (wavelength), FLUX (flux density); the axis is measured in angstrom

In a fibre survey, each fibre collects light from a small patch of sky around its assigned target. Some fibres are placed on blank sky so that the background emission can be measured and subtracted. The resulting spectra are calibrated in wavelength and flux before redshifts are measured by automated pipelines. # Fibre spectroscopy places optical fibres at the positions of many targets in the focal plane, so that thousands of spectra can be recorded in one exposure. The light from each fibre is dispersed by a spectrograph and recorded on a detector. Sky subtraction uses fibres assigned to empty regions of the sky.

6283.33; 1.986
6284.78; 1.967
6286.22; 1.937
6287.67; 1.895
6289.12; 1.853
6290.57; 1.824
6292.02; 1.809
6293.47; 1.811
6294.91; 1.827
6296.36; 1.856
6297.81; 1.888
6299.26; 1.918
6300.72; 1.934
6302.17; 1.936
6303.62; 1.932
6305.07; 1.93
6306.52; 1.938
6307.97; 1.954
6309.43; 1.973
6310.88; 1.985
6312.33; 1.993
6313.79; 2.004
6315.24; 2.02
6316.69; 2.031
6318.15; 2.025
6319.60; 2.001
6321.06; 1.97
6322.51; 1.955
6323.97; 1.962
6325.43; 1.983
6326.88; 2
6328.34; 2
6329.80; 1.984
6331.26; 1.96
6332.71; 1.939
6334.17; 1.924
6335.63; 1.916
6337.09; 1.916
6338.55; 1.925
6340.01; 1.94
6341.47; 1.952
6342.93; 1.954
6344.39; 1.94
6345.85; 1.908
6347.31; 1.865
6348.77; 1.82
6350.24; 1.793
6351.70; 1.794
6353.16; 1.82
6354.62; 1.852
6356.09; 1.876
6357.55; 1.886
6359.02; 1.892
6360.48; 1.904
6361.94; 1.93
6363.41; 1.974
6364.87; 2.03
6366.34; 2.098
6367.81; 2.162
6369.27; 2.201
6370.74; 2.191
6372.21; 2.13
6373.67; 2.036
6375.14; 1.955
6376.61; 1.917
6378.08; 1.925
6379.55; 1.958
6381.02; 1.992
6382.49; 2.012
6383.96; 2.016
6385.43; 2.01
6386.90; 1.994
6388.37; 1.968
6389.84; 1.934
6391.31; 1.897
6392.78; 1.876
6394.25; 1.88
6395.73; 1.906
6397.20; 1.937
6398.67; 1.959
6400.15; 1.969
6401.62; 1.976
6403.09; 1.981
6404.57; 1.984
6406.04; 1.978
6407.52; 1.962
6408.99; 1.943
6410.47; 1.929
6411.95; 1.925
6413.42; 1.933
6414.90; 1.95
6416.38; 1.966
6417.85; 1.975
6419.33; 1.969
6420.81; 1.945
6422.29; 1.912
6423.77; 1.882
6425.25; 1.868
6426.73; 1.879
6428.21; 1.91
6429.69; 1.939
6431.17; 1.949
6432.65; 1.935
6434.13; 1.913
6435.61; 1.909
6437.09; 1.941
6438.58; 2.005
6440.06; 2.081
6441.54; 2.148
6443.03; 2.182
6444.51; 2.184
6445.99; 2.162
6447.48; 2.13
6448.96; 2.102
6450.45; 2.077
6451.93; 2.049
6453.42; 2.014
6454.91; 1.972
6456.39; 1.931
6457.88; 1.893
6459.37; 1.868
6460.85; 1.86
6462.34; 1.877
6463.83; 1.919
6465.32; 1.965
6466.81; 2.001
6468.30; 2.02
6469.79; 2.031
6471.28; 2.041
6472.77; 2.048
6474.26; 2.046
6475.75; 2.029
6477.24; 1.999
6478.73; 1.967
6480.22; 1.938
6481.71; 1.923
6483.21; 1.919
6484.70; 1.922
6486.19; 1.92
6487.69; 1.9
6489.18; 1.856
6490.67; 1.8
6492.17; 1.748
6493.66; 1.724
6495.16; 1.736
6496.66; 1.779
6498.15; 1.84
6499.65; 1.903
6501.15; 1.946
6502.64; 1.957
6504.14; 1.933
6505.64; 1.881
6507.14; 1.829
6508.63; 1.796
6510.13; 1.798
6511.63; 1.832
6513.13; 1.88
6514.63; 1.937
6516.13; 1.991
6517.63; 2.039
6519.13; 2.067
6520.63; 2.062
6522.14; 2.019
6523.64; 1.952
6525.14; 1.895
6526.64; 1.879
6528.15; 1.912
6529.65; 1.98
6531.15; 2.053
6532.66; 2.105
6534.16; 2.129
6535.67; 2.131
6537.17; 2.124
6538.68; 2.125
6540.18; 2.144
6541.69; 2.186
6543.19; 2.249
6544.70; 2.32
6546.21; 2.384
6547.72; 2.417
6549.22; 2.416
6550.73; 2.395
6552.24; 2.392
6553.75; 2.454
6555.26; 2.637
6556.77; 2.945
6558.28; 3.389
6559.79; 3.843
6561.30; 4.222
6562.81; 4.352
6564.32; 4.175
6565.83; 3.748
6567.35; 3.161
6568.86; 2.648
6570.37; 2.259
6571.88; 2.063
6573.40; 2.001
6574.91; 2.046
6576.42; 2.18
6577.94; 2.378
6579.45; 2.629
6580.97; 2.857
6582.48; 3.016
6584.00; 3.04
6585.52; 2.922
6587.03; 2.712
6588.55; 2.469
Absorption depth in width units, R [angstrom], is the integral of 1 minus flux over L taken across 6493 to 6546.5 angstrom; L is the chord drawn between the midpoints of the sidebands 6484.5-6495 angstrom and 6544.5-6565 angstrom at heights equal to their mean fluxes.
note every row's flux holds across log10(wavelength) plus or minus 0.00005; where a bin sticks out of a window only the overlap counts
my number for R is 8.7 angstrom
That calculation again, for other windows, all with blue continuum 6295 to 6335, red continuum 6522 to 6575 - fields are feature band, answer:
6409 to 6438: 3.9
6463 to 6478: 2.2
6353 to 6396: 2.7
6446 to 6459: 1.6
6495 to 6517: 5.1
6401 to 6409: 0.8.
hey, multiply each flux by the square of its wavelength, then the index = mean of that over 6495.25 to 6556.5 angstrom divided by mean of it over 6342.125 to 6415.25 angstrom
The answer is 1.1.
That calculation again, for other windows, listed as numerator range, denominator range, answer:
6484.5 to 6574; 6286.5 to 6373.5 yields 1.25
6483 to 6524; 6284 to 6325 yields 1.04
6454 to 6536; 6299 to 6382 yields 1.04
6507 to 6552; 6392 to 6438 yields 1.11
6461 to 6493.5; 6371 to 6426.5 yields 1.02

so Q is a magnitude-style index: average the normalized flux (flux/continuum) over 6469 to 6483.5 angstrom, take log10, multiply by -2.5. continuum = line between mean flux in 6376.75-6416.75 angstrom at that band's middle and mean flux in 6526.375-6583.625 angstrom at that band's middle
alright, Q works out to 0.14 mag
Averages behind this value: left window 1.95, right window 2.6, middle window 2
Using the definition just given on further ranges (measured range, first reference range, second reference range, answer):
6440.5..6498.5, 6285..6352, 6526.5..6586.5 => 0.201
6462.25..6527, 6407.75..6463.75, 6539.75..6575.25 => 0.226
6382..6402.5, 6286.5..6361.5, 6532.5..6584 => 0.100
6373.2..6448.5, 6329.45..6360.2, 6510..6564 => 0.048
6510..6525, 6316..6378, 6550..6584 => 0.343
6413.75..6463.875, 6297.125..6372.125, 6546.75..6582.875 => 0.192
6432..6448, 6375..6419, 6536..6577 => 0.054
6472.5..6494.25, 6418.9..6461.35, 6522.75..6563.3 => 0.145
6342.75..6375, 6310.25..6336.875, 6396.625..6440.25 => 0.005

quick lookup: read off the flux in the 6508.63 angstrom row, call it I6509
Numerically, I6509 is 1.796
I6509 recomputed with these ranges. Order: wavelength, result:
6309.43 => 1.973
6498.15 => 1.84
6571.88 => 2.063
